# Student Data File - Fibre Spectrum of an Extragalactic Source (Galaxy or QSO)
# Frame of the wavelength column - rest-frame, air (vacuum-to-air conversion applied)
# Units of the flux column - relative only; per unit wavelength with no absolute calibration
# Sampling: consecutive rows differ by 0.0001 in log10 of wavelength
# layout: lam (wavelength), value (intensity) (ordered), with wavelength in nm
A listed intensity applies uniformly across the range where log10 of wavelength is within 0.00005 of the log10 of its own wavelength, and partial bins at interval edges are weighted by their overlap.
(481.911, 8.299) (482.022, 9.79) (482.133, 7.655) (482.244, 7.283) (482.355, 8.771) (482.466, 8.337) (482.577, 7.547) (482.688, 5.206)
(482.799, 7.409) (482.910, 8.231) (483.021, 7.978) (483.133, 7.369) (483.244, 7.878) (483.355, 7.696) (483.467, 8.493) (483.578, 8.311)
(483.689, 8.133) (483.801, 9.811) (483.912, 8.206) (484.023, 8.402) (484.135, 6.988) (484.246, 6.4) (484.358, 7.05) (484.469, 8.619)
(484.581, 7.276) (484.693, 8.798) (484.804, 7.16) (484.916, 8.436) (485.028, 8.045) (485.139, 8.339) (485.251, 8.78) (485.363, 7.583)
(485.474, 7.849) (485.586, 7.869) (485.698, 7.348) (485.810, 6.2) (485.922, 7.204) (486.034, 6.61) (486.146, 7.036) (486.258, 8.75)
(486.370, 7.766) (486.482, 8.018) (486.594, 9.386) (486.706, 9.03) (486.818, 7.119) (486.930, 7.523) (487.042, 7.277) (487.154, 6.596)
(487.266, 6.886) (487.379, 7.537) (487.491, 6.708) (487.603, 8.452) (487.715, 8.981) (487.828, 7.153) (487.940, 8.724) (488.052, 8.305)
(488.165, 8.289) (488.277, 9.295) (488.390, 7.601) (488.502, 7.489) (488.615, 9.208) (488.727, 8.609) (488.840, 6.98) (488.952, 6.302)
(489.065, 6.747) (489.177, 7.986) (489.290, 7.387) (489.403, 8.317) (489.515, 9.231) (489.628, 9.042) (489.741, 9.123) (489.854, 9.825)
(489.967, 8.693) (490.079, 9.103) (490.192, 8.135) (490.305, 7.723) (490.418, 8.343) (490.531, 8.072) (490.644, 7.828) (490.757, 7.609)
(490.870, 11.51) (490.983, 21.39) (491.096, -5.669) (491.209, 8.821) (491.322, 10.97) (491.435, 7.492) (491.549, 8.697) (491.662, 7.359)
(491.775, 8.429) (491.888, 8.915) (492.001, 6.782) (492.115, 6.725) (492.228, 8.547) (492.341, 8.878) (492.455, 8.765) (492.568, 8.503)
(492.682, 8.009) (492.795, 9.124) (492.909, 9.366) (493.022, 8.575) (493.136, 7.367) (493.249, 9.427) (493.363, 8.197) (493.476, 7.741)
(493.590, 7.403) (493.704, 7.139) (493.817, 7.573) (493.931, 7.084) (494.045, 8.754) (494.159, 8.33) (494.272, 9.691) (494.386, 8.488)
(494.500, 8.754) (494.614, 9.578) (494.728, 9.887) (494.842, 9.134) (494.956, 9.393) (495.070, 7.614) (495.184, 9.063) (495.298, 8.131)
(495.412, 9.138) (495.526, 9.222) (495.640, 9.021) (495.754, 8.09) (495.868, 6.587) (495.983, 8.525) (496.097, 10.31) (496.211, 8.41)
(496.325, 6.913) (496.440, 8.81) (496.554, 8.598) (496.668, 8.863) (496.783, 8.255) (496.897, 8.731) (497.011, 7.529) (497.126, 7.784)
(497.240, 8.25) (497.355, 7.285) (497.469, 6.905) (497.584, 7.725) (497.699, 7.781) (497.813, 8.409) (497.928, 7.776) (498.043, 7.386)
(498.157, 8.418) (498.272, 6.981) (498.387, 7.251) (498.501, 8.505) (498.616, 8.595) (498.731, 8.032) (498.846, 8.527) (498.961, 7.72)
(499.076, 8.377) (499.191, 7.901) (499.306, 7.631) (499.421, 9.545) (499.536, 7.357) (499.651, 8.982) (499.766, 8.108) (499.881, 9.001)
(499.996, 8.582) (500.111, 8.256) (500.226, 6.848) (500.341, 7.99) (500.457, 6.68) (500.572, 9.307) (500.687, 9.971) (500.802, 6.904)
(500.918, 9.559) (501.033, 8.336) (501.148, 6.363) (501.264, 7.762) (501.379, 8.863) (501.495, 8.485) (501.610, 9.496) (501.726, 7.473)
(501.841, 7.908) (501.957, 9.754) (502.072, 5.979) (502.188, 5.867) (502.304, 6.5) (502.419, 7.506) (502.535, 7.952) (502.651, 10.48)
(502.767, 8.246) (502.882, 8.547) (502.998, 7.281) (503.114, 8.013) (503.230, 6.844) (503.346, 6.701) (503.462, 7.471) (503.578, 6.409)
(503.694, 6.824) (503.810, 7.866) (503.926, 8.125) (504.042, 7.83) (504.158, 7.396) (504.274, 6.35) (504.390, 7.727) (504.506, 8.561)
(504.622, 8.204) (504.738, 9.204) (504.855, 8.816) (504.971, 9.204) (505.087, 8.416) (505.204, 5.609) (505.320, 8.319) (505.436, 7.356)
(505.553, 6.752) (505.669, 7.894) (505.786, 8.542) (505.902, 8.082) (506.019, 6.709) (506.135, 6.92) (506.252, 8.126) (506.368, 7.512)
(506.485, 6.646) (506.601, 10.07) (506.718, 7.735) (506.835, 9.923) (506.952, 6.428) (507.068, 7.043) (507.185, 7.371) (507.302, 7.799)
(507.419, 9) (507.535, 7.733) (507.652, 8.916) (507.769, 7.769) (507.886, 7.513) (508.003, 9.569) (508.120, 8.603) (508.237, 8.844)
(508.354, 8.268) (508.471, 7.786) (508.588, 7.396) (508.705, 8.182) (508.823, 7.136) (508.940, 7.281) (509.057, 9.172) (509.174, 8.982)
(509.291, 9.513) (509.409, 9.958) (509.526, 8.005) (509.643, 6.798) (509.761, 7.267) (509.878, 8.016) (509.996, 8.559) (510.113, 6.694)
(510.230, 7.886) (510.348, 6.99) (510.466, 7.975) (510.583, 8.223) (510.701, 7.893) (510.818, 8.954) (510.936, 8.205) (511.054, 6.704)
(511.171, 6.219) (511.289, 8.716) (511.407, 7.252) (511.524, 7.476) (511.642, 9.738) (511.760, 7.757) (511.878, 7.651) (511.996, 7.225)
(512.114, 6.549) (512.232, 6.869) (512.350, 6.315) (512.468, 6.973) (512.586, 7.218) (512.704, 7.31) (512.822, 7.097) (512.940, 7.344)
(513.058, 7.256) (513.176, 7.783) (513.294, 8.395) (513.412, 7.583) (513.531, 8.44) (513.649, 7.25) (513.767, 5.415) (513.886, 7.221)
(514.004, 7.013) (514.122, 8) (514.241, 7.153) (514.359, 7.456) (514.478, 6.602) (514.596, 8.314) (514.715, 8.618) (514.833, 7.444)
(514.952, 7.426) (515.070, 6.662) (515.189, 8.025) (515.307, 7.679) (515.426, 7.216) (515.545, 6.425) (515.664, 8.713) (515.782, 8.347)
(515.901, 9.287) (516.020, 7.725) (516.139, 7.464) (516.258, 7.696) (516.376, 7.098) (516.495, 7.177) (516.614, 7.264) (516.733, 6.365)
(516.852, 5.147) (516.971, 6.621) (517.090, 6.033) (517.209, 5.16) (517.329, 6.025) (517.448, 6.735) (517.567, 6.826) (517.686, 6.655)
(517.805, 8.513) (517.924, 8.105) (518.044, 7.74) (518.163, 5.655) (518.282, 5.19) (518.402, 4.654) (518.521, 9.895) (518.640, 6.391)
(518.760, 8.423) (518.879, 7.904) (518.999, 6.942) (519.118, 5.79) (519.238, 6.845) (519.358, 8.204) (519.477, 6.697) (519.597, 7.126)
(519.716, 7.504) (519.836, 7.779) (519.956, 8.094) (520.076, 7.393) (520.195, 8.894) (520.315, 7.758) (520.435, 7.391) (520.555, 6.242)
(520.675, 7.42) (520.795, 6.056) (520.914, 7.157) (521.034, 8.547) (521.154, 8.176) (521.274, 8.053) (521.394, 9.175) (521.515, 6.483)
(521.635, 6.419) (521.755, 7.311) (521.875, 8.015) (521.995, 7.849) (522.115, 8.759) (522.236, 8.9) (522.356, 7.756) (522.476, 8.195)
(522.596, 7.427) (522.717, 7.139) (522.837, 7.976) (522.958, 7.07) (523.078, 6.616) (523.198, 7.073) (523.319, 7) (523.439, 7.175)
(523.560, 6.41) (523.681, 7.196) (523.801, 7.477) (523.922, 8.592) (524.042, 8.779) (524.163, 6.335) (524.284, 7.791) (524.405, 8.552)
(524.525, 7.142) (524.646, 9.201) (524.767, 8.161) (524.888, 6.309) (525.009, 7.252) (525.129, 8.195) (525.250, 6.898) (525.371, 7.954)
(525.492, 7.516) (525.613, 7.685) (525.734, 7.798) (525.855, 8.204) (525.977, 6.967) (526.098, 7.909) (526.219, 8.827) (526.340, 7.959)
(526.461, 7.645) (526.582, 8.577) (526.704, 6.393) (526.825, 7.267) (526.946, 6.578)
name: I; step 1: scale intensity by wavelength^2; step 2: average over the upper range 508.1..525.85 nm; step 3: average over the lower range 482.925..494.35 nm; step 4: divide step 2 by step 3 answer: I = 1.04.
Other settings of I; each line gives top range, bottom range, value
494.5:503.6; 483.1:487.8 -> 1.10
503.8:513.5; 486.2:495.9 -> 1.01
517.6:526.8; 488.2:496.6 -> 1.01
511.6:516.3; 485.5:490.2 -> 1.05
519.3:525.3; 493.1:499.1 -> 1.02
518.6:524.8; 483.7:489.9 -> 1.10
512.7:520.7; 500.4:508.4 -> 0.96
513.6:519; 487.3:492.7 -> 0.96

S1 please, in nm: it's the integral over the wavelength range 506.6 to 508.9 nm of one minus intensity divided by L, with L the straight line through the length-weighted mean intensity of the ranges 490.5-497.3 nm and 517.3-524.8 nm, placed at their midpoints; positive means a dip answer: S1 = -0.05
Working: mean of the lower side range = 8.44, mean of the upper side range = 7.45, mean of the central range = 8.1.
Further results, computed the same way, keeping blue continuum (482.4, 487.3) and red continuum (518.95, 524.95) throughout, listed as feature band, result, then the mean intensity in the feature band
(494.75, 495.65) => -0.14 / 8.87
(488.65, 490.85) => -0.14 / 8.23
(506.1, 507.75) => -0.07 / 7.96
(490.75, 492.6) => -0.18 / 8.48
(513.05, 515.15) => 0.03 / 7.46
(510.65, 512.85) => 0.03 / 7.48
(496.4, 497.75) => -0.06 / 8.03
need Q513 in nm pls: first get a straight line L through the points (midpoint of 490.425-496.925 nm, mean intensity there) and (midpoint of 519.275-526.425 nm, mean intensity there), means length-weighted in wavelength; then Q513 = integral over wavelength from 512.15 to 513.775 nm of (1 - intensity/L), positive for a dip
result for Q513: 0.13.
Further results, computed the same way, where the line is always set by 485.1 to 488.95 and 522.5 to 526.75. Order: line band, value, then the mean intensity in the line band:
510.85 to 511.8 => -0.02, 7.79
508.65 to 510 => -0.10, 8.22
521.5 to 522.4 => -0.02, 7.75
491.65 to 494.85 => -0.24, 8.37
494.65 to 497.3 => -0.27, 8.54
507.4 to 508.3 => -0.09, 8.48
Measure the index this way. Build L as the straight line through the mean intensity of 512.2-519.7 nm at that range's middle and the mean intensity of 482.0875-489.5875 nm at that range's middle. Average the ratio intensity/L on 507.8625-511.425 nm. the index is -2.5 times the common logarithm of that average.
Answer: -0.10 mag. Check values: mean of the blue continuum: 7.82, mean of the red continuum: 7.19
